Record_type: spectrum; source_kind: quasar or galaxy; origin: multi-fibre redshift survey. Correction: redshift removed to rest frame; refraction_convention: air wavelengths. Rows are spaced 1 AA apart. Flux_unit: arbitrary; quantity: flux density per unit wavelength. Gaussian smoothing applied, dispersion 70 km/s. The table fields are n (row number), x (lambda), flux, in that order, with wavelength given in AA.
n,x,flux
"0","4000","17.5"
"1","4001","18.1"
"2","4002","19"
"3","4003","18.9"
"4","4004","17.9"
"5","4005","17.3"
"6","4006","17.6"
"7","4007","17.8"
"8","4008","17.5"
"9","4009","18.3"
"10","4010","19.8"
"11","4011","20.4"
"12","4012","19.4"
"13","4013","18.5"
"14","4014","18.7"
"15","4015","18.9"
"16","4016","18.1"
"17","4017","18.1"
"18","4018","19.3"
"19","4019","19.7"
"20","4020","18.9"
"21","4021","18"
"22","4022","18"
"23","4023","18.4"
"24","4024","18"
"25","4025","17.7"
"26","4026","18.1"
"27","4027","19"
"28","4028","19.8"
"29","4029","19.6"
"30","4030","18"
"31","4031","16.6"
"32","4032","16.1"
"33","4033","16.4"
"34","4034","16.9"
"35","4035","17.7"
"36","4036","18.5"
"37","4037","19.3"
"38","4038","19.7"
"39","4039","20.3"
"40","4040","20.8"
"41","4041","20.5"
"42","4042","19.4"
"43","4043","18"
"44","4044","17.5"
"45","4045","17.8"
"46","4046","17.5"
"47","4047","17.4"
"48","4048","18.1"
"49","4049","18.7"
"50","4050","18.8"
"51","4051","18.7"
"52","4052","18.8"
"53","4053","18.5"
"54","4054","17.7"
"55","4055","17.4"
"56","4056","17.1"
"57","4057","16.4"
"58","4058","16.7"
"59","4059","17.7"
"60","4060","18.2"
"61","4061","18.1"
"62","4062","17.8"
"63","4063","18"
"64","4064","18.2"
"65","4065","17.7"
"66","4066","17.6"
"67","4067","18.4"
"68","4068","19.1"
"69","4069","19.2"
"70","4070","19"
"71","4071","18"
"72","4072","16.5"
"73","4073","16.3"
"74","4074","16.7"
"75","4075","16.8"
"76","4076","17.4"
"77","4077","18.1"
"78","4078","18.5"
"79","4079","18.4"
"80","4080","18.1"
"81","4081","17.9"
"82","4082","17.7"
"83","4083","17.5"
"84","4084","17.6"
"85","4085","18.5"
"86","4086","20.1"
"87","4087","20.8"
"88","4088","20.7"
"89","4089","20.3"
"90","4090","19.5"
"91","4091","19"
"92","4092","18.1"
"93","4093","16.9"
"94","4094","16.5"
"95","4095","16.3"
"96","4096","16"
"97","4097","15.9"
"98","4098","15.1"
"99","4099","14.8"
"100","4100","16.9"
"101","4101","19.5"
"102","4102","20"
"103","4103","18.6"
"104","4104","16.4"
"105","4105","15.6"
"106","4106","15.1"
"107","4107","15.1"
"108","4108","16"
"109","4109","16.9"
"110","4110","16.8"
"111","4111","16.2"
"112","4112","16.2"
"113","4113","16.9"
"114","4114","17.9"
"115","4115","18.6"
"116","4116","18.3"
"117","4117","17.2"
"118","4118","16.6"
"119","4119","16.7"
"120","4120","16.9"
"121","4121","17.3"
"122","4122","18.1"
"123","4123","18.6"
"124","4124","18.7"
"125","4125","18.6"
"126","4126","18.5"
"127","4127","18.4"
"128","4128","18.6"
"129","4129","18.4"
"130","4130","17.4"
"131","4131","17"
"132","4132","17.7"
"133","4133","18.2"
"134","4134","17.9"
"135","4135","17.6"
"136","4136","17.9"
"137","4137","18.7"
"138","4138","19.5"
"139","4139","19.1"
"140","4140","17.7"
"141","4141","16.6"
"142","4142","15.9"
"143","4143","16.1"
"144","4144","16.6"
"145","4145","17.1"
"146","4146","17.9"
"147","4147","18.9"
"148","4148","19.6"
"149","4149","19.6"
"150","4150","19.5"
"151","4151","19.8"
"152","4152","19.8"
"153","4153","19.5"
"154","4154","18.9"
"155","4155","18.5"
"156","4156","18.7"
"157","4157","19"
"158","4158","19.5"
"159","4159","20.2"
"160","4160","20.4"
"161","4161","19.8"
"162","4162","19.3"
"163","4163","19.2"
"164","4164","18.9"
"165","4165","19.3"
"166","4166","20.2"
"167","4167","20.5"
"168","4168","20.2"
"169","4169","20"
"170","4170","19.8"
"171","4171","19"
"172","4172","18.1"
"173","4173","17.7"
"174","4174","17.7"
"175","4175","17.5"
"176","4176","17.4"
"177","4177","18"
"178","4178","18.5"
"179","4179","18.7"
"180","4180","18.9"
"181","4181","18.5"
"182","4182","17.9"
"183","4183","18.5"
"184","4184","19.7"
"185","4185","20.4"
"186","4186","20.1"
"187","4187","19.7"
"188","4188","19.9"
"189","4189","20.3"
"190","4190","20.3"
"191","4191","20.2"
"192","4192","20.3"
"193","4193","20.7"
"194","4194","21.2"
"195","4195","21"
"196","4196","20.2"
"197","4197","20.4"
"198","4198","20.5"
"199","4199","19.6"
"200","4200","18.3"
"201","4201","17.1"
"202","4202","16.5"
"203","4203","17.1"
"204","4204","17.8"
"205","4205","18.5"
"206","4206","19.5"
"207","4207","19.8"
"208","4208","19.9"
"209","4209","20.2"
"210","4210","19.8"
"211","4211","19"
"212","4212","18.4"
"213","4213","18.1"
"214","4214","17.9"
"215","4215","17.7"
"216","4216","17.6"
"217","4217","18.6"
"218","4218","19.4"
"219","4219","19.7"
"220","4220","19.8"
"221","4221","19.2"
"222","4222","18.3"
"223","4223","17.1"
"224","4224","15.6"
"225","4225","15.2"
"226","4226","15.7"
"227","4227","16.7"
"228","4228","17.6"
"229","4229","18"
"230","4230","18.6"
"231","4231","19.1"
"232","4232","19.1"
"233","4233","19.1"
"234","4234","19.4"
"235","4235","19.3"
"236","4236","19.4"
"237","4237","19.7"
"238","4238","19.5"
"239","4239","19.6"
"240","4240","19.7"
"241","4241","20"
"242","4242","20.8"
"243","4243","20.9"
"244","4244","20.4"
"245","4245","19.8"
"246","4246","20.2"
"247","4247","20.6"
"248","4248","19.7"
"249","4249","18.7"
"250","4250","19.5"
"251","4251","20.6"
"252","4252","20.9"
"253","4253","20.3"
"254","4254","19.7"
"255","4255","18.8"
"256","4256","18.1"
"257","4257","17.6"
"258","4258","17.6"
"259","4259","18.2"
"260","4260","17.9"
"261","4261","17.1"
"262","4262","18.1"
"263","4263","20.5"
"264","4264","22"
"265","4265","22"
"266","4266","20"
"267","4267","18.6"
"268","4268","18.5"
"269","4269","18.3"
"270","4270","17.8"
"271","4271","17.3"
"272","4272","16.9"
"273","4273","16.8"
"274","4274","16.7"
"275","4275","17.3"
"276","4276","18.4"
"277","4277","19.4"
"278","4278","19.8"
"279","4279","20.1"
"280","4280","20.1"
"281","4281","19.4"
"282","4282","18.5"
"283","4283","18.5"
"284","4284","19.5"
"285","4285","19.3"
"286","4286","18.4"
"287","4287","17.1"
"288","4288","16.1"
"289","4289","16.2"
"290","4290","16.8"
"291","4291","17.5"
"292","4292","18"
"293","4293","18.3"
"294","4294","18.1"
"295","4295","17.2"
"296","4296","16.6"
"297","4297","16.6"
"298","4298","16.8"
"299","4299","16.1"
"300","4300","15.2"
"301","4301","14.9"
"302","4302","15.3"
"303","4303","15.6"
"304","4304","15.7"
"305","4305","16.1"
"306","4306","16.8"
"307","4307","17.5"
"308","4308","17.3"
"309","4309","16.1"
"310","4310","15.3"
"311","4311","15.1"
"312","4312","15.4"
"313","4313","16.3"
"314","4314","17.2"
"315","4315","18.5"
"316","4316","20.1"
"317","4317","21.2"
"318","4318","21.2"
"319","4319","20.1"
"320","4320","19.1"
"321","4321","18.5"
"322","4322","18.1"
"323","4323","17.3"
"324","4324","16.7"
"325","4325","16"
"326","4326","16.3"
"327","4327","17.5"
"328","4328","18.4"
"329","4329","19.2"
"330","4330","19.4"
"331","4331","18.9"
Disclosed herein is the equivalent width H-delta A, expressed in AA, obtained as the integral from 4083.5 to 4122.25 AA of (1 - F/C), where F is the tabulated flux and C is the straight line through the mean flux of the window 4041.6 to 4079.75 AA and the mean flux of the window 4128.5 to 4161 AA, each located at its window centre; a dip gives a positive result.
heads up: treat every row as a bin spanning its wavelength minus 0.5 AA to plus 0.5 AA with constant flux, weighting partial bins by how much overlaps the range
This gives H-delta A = 1.6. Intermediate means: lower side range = 17.9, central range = 17.4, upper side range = 18.4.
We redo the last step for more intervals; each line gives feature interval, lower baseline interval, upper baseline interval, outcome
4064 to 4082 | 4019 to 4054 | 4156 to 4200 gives 0.78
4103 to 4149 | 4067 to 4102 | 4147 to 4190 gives 2.62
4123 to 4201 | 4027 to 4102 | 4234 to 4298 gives -2.16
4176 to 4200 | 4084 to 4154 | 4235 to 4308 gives -2.07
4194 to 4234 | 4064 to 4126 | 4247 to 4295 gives -0.55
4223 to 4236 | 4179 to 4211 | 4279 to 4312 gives 0.56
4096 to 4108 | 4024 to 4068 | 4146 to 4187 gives 1.31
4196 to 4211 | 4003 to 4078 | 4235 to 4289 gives -0.12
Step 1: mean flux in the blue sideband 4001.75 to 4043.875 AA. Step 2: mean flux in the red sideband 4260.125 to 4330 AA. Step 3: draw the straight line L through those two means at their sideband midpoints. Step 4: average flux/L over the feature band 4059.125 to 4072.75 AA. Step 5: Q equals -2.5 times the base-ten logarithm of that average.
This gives 0.02 mag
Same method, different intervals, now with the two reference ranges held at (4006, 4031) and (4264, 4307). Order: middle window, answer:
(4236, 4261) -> -0.095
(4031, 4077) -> 0.028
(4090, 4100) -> 0.104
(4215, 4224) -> -0.032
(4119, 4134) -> 0.016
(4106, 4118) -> 0.091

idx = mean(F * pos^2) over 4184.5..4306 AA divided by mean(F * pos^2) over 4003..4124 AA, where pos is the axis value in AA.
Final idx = 1.1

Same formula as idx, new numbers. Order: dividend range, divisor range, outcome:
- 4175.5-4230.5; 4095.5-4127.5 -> 1.15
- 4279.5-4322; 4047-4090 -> 1.08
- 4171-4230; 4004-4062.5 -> 1.11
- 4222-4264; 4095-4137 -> 1.16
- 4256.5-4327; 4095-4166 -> 1.07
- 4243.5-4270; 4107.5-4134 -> 1.17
